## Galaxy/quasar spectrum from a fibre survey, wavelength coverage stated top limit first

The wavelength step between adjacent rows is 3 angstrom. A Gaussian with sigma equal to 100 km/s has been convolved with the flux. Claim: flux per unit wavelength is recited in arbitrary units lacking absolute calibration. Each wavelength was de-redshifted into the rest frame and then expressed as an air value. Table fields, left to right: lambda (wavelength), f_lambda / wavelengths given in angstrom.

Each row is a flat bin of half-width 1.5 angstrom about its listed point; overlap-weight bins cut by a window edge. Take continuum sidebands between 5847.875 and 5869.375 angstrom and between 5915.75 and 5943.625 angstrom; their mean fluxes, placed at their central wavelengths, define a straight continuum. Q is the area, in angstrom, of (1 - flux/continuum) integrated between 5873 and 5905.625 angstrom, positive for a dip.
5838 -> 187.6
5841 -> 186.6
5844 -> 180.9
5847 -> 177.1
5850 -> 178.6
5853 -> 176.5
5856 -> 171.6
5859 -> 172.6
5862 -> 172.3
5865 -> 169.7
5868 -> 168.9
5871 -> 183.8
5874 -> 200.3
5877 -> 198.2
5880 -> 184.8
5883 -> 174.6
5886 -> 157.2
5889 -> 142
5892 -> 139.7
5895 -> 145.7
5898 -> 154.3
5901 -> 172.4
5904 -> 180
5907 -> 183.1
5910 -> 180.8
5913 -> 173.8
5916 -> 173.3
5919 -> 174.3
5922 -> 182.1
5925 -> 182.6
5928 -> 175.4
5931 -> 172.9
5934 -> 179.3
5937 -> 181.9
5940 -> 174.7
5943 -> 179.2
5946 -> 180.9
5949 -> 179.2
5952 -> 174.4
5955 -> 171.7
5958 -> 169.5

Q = 1.4 angstrom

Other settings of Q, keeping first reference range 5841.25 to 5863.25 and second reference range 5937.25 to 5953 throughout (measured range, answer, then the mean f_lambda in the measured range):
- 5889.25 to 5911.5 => 1.7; 164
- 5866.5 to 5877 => -0.6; 186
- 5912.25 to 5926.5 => 0.0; 177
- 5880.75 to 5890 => 0.8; 161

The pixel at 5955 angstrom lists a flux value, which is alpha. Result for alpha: 171.7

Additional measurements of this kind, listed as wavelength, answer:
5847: 177.1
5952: 174.4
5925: 182.6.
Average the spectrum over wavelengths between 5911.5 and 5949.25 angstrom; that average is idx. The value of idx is 178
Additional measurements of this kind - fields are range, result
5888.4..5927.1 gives 169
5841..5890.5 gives 176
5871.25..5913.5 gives 171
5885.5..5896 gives 145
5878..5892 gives 163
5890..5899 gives 146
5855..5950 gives 174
